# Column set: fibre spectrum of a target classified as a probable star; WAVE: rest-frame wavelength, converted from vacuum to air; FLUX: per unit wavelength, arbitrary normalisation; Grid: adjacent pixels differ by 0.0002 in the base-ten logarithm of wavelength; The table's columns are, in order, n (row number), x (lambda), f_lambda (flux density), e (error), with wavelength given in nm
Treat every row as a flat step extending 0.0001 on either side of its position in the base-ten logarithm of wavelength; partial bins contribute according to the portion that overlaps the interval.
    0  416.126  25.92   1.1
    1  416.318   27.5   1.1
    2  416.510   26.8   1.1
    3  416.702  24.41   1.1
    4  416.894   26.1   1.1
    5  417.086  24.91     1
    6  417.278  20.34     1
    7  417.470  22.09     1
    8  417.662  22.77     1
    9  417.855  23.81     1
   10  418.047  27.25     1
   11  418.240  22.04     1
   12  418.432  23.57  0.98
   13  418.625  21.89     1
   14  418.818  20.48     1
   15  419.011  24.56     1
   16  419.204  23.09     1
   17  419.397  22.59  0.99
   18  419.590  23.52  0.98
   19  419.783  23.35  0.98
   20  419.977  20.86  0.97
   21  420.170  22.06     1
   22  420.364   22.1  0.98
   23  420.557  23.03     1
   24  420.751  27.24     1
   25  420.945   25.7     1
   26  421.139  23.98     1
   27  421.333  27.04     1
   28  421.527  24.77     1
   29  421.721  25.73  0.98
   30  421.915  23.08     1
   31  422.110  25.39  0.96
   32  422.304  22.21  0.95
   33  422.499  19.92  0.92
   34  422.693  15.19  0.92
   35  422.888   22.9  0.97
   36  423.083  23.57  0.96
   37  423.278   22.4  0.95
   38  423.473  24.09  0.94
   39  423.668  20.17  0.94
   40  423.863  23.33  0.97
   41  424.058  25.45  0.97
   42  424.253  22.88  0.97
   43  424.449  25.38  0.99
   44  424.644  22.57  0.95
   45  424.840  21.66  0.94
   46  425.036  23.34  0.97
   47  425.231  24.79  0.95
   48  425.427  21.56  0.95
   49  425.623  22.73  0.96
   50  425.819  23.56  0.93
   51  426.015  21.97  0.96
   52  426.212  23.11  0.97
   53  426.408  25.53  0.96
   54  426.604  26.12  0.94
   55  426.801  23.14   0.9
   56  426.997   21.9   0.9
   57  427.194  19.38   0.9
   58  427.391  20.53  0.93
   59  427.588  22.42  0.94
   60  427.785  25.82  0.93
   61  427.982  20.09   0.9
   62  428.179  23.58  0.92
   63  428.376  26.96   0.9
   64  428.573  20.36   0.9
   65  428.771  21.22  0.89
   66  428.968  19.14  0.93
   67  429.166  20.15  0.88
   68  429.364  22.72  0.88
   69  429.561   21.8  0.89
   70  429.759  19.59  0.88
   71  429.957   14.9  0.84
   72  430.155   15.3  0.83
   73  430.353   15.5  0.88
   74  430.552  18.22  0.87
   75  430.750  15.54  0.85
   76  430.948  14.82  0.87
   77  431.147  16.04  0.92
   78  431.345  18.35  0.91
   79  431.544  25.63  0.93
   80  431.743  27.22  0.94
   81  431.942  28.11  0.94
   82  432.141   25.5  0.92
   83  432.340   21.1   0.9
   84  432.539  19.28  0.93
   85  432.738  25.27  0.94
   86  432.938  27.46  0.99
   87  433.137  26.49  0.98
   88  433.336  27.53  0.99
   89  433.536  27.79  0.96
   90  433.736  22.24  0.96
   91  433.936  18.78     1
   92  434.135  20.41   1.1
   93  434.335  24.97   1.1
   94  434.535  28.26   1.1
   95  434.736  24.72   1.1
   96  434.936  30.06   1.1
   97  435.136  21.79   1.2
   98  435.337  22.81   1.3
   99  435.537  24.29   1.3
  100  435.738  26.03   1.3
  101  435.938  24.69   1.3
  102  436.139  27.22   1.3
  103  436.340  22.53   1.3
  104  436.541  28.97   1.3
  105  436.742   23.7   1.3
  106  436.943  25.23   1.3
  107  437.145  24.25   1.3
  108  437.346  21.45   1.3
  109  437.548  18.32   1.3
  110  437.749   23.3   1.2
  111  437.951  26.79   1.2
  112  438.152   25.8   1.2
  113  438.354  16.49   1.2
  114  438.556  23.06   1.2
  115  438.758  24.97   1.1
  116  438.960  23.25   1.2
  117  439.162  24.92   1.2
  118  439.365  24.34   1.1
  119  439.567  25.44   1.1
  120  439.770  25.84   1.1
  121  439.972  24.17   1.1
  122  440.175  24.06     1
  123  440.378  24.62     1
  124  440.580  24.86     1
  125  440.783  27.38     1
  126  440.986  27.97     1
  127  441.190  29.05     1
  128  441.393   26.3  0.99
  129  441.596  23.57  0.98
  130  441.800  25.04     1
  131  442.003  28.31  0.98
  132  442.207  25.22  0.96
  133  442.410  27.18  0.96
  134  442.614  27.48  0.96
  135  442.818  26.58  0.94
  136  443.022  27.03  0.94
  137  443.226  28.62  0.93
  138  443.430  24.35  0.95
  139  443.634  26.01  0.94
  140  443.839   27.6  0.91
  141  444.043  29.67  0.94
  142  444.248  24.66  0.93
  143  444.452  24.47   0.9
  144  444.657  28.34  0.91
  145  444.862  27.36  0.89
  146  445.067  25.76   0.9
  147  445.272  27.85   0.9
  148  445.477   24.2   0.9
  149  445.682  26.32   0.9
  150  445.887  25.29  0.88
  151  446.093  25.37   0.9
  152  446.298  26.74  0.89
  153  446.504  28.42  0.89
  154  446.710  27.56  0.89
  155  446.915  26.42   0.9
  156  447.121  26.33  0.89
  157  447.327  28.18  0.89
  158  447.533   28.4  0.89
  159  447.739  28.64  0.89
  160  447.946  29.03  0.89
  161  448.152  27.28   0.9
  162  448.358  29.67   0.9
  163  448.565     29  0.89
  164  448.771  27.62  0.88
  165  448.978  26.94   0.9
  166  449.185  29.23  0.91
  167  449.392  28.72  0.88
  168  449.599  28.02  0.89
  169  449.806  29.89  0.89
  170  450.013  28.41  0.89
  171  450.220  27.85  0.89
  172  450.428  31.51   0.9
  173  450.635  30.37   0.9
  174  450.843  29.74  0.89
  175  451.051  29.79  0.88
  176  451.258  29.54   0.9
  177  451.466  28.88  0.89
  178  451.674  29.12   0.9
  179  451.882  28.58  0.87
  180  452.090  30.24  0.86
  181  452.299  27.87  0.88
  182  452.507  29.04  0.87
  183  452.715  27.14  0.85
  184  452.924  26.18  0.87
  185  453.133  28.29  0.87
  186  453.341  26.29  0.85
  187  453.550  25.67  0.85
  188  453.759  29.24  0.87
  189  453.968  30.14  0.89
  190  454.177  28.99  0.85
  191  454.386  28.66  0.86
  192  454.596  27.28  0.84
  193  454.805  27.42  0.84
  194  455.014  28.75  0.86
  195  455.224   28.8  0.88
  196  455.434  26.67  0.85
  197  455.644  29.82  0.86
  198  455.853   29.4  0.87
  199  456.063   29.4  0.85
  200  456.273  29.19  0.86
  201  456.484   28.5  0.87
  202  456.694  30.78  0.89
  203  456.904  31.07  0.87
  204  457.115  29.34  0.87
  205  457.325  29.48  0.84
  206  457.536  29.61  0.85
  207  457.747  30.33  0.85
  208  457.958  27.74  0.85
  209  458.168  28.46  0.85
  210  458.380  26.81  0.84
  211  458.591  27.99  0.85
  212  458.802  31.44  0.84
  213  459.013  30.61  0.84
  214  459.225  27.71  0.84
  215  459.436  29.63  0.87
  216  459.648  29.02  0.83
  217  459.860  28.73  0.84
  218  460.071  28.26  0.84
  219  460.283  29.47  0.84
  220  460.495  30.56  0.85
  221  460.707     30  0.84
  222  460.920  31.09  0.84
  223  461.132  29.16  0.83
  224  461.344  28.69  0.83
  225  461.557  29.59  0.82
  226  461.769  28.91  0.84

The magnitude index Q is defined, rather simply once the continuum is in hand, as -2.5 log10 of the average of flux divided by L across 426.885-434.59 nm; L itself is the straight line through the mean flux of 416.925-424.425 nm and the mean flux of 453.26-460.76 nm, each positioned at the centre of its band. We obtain 0.14 mag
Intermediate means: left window 23.2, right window 28.9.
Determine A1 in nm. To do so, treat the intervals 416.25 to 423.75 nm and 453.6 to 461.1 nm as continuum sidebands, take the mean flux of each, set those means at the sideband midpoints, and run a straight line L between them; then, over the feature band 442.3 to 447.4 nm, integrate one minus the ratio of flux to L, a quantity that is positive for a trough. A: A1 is 0.095 nm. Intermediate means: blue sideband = 23.4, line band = 26.7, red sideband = 29.1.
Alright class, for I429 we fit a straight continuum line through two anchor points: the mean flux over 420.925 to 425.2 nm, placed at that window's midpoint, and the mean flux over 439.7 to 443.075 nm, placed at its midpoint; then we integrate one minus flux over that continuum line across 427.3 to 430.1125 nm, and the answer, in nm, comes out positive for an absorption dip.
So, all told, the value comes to 0.33 nm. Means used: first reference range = 23.2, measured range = 21.3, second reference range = 26.2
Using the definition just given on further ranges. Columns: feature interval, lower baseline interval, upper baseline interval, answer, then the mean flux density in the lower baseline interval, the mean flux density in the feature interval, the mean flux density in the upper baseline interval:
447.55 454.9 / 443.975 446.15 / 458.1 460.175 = -0.32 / 26.3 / 28.6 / 28.9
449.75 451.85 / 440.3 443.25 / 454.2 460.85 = -0.11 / 26.6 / 29.5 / 29.1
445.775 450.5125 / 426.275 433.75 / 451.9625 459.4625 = -0.23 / 21.9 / 28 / 28.7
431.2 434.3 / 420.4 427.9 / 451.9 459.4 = 0.09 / 23.2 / 24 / 28.7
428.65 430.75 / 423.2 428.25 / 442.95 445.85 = 0.44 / 23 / 18.7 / 26.6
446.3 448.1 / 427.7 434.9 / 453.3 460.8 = -0.10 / 22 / 27.8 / 28.9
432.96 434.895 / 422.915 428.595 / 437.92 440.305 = -0.10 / 23.1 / 24.9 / 24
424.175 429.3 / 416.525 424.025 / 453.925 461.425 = 0.33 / 23.3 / 22.7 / 29.1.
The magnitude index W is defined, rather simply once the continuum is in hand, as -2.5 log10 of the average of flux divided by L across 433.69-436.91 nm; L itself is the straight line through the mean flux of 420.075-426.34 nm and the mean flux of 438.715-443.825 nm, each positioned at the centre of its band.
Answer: 0.02 mag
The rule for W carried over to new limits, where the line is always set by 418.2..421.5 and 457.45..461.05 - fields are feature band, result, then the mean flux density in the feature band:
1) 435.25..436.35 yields 0.04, 24.8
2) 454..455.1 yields 0.01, 28.4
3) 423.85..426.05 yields 0.04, 23.3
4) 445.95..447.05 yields 0.02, 26.8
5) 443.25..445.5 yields 0.02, 26.5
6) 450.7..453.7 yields -0.01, 28.3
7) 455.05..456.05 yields 0.00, 28.7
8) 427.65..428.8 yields 0.07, 23.1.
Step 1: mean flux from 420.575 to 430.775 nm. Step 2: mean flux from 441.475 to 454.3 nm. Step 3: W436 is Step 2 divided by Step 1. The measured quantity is 1.24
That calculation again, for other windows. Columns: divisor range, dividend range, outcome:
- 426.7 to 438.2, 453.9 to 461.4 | 1.28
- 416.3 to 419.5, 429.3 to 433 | 0.87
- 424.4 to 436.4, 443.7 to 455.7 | 1.24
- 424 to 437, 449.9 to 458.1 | 1.26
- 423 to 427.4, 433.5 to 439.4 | 1.04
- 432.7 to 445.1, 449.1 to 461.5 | 1.15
